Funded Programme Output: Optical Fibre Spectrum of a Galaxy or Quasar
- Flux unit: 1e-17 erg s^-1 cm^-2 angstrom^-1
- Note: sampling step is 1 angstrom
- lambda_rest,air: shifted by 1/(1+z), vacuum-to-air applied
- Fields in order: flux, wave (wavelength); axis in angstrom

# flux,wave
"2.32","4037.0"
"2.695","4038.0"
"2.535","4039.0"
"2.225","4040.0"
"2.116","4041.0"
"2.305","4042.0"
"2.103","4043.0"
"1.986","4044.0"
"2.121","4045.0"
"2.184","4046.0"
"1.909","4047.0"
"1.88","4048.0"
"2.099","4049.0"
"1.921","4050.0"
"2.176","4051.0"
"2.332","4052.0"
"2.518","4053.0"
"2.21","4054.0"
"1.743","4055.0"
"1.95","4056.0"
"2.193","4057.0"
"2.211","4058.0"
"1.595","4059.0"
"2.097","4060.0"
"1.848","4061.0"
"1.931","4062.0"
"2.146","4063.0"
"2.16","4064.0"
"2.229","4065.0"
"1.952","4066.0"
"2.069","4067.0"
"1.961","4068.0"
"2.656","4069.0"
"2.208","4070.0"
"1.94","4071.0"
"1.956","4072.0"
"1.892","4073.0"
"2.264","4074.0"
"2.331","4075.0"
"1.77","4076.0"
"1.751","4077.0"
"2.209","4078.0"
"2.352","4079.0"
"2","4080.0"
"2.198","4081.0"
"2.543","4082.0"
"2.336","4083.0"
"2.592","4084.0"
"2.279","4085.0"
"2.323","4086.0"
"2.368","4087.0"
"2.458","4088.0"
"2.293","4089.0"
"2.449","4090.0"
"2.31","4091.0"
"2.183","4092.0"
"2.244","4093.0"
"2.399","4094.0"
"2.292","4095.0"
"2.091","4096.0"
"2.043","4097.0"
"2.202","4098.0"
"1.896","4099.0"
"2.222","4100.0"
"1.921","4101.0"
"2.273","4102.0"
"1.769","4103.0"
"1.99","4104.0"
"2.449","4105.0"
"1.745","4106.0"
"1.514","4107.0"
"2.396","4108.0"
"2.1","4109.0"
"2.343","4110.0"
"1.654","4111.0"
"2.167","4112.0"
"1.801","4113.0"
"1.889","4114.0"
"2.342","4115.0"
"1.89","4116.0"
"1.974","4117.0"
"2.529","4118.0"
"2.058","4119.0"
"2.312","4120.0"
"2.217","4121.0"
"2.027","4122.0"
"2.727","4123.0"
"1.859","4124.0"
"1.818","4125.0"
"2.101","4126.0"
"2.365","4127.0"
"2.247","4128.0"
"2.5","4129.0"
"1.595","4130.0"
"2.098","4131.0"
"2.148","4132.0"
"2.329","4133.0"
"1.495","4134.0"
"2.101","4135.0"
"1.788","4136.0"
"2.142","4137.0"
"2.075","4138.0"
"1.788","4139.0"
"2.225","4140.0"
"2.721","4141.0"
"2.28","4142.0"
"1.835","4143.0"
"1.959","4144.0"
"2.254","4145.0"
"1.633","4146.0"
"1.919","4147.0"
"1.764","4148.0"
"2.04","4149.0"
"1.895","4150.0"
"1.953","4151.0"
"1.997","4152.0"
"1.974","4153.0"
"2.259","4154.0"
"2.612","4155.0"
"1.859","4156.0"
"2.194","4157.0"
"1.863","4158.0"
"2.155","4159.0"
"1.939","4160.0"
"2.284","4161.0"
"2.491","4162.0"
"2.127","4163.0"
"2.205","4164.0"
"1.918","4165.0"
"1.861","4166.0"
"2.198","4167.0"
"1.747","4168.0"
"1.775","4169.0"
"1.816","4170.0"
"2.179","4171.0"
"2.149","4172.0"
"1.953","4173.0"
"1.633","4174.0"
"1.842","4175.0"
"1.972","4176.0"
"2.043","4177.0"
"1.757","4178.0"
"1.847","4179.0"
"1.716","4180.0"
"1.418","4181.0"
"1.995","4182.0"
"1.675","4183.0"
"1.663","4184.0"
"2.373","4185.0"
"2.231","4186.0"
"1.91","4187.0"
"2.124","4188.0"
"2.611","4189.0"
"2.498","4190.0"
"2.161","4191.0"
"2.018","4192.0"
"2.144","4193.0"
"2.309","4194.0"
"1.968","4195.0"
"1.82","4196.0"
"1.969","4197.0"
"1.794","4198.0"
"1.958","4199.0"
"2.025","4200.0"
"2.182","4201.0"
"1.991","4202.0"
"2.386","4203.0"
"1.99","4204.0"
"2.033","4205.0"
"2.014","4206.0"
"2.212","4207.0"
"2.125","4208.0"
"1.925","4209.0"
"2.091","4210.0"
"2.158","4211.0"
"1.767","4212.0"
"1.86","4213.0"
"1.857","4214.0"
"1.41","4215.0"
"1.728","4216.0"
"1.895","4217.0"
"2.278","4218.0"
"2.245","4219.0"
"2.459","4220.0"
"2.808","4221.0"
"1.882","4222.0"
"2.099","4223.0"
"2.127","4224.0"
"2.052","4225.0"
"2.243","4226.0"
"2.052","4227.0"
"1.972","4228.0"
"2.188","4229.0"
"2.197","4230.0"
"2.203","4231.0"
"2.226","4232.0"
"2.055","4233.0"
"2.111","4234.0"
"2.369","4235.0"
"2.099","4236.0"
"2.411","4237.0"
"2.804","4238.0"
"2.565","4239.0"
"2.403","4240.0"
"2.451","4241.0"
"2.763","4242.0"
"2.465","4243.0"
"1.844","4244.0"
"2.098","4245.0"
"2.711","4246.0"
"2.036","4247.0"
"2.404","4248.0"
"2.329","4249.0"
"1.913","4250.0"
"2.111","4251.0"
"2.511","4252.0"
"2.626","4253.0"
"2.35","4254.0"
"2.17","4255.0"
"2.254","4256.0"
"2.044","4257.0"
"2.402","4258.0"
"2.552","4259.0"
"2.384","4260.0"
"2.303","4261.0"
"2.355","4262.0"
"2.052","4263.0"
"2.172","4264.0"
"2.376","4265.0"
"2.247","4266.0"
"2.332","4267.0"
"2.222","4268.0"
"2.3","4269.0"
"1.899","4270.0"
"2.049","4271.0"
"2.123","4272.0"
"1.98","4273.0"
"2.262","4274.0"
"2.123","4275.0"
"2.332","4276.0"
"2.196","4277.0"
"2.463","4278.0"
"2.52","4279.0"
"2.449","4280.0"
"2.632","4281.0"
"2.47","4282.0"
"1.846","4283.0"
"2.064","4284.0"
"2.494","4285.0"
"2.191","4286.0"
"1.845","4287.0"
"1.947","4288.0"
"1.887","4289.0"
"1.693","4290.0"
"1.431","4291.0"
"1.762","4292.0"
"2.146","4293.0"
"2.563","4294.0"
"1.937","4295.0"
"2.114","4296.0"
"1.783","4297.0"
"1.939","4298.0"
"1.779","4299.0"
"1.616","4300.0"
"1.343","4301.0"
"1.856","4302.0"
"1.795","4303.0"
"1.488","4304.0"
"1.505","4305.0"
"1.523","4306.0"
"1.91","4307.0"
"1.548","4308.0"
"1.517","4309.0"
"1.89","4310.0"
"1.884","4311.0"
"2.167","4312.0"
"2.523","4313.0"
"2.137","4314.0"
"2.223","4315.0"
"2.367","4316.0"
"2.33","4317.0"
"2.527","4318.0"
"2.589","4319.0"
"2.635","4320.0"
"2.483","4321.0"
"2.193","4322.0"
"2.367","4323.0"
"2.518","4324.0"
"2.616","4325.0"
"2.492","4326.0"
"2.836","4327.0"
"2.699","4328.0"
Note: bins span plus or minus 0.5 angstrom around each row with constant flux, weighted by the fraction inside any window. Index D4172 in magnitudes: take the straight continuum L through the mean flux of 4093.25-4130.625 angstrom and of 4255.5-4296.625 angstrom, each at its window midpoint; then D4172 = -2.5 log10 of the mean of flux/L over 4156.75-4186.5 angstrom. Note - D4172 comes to 0.09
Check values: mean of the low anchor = 2.1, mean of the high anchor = 2.18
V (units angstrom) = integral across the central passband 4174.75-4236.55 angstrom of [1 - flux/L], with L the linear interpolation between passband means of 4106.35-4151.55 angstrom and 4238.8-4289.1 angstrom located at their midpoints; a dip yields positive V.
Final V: 3.61 angstrom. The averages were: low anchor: 2.06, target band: 2.05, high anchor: 2.27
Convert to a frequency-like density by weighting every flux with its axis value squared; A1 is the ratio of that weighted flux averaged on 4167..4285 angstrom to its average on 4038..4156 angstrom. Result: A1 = 1.1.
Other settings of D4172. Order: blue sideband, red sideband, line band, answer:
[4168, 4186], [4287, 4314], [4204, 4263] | -0.186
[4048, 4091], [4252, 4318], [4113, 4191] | 0.043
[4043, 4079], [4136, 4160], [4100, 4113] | 0.019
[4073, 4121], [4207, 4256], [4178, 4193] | 0.089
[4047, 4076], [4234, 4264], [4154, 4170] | 0.068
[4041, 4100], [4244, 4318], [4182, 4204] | 0.022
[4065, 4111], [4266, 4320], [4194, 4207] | 0.038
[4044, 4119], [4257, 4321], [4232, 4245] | -0.118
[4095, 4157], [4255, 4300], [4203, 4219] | 0.073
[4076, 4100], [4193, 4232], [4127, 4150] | 0.064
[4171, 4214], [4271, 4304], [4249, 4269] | -0.128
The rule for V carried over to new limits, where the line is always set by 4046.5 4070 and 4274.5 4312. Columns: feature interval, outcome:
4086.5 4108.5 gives -1.1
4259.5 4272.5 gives -1.6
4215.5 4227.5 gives -0.9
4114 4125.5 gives -0.6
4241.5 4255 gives -2.2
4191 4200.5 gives 0.0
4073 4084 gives -0.6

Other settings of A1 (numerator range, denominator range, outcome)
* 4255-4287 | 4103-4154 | 1.17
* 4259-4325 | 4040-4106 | 1.09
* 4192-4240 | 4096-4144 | 1.06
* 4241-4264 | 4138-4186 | 1.20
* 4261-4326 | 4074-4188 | 1.10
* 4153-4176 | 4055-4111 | 1.00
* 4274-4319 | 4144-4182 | 1.09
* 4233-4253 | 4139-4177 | 1.19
